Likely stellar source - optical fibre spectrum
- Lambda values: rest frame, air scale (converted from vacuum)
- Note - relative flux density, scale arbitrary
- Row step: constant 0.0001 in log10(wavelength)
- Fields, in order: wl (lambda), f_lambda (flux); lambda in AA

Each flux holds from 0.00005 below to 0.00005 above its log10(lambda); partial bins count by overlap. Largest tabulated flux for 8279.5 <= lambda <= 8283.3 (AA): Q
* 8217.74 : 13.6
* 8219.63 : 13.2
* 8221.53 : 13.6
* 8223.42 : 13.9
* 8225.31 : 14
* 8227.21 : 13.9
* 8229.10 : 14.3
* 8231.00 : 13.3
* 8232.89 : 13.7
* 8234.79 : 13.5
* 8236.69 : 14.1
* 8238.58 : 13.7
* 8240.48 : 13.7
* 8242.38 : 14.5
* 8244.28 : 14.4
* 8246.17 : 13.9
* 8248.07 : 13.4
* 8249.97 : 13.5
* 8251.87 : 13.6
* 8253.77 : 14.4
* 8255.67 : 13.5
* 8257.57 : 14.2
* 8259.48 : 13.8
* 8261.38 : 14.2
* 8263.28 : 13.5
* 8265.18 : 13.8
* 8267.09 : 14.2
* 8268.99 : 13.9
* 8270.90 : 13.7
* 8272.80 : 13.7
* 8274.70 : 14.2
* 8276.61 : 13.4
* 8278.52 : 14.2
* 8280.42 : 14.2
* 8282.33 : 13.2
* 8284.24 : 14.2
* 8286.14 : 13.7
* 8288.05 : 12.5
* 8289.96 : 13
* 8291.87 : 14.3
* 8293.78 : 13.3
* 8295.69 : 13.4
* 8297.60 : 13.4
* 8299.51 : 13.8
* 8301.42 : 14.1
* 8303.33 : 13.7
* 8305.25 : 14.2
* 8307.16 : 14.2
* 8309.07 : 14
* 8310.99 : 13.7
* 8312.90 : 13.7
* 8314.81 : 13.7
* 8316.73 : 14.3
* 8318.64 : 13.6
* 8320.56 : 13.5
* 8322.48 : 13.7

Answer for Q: 14.2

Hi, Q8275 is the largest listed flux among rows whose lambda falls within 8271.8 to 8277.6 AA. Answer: 14.2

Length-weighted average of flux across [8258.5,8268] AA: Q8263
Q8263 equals 13.9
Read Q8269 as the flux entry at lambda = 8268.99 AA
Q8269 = 13.9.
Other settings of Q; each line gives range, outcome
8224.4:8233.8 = 14.3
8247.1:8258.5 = 14.4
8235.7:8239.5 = 14.1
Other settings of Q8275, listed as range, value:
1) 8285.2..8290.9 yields 13.7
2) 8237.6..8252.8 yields 14.5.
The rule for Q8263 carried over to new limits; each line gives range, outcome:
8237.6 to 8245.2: 14.1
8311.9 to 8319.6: 13.8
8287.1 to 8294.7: 13.3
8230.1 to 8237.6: 13.6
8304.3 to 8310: 14.1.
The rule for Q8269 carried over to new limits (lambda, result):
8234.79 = 13.5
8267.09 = 14.2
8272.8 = 13.7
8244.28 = 14.4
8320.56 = 13.5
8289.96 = 13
